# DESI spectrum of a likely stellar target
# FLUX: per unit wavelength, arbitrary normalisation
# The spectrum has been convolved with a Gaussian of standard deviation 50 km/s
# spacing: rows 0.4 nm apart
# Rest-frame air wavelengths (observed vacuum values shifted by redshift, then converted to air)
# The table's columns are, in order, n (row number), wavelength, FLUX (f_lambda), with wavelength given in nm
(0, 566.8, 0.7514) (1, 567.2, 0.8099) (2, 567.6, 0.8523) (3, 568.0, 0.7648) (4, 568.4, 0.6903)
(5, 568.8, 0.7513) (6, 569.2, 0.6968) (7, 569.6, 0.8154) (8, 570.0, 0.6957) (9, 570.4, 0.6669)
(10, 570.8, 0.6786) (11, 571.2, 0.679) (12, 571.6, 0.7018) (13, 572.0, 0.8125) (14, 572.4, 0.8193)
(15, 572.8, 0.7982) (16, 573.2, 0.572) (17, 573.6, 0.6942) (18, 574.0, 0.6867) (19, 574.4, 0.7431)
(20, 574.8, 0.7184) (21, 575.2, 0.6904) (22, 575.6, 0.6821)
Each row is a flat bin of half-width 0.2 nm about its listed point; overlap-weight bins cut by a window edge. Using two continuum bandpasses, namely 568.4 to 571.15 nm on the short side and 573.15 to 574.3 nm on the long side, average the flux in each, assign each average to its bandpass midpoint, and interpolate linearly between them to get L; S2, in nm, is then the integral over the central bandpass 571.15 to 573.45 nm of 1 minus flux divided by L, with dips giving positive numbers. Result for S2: -0.16 nm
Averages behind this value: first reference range 0.713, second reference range 0.669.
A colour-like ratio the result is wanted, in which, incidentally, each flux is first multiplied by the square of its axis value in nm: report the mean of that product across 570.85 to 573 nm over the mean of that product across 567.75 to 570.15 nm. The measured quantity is 1.03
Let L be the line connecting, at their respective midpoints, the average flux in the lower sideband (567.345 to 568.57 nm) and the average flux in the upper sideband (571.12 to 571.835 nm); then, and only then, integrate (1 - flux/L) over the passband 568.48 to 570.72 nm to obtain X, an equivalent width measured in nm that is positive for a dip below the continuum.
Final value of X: 0.05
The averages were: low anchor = 0.773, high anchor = 0.698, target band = 0.721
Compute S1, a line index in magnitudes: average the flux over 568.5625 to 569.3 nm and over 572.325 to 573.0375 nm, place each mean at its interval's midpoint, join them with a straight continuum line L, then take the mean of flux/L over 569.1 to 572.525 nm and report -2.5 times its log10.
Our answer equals 0.05 mag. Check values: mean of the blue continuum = 0.726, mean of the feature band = 0.729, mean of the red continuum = 0.794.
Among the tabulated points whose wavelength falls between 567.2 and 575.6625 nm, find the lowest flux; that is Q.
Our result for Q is 0.572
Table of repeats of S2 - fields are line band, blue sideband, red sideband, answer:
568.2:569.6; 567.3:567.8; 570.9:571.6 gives 0.102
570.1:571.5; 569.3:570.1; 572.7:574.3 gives 0.108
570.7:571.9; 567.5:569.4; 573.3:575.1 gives 0.043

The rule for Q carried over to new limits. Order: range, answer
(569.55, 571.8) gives 0.6669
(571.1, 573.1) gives 0.679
